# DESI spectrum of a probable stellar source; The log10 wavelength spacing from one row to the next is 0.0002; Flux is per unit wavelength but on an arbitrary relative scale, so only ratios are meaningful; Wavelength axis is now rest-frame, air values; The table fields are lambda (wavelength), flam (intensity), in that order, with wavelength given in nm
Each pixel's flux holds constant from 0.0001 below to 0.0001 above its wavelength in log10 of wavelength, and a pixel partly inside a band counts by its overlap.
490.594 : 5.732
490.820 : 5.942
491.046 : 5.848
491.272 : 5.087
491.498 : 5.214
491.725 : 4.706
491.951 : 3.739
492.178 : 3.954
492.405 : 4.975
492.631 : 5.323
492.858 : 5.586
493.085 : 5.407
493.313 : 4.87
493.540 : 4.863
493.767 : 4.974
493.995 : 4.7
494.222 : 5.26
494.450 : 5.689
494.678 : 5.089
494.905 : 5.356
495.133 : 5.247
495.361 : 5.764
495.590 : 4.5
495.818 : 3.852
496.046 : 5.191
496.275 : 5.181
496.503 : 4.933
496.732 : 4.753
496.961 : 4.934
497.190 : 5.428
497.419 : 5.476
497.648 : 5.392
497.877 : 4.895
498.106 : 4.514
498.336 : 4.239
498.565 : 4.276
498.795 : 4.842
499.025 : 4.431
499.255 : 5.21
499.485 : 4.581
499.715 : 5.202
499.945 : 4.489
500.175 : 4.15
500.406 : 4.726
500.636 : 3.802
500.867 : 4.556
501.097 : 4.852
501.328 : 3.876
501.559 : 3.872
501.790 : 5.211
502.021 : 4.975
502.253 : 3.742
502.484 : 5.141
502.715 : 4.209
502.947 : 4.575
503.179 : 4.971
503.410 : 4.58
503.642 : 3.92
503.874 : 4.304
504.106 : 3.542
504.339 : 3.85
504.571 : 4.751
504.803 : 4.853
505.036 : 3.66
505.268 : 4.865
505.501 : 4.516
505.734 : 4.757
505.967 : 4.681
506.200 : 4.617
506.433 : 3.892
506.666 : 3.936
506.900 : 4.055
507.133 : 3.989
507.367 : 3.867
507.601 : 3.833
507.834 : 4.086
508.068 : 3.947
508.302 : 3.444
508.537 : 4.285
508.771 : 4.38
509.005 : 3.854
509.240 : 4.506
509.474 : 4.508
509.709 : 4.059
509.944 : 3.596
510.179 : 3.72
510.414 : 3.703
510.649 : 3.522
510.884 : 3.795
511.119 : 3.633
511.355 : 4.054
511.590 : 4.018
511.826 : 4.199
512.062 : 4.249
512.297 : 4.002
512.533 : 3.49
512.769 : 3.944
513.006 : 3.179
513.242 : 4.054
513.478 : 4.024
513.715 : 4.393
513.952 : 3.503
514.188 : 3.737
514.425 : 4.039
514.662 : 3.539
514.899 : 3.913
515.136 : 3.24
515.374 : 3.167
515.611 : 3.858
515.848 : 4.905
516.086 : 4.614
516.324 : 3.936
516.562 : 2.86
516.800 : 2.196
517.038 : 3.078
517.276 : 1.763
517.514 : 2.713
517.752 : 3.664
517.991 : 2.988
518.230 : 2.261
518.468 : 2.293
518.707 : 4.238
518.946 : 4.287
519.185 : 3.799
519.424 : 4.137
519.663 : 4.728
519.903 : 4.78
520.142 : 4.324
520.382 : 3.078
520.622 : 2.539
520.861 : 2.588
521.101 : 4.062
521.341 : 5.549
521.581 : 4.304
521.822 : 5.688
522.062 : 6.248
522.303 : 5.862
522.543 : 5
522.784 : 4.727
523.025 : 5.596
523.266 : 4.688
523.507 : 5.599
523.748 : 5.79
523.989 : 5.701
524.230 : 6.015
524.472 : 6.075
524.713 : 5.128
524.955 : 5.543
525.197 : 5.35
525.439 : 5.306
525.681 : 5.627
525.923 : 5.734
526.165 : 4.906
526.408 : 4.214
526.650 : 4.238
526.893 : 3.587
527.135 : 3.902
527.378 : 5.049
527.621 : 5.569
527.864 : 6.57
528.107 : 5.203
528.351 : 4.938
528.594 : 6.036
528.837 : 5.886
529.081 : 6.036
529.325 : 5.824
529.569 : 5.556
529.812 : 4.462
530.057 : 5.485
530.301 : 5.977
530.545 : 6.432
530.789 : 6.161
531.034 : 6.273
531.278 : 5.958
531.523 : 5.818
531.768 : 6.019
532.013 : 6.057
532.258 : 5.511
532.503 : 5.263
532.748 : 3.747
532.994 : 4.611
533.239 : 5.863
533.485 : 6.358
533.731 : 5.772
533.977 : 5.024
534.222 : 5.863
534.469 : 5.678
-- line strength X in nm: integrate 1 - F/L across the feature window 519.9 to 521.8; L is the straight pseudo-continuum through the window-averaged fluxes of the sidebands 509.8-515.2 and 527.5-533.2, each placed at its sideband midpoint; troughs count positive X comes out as 0.30 nm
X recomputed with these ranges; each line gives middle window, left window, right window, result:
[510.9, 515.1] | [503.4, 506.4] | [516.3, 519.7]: -0.25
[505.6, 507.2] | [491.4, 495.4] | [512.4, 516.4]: 0.01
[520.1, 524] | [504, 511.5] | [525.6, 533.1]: 0.14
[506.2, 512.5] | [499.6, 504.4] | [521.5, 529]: 0.97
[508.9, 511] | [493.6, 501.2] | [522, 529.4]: 0.48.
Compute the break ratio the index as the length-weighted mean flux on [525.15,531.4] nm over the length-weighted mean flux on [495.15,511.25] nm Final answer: 1.2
